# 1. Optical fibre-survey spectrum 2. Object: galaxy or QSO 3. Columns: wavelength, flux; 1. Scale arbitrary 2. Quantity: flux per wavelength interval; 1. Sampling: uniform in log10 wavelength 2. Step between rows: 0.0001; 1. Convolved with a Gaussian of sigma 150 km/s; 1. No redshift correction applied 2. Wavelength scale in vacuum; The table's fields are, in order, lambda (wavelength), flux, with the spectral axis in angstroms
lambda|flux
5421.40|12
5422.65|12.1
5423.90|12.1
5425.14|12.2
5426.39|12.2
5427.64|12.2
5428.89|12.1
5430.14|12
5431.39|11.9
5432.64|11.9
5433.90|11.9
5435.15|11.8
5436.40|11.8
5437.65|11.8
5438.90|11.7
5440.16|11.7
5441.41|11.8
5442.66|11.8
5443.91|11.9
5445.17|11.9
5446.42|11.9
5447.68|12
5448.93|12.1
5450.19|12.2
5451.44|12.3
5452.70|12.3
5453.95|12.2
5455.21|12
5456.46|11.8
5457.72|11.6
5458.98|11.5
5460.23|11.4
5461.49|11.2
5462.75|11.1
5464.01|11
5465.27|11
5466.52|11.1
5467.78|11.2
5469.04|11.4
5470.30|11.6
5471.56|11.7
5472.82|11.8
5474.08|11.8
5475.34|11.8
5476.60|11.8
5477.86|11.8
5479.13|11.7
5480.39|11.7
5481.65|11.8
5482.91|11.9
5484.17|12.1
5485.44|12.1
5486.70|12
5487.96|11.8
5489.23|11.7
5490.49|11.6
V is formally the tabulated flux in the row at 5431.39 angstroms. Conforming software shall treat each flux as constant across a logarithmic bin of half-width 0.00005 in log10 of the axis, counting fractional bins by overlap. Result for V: 11.9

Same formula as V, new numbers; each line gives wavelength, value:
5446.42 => 11.9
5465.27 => 11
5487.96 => 11.8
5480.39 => 11.7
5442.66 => 11.8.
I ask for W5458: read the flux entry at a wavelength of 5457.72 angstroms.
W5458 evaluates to 11.6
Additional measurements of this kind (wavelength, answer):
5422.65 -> 12.1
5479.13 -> 11.7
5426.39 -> 12.2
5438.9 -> 11.7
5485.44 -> 12.1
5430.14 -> 12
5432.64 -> 11.9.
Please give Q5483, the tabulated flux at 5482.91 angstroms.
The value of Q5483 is 11.9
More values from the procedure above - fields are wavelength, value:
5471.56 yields 11.7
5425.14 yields 12.2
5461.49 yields 11.2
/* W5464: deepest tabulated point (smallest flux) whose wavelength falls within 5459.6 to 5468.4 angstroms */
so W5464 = 11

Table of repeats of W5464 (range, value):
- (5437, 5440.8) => 11.7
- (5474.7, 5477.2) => 11.8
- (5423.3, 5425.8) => 12.1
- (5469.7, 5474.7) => 11.6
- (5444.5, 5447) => 11.9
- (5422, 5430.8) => 12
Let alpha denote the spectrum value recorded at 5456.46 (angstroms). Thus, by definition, 11.8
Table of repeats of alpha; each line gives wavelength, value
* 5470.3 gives 11.6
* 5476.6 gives 11.8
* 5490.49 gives 11.6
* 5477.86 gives 11.8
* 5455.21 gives 12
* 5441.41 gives 11.8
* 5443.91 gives 11.9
